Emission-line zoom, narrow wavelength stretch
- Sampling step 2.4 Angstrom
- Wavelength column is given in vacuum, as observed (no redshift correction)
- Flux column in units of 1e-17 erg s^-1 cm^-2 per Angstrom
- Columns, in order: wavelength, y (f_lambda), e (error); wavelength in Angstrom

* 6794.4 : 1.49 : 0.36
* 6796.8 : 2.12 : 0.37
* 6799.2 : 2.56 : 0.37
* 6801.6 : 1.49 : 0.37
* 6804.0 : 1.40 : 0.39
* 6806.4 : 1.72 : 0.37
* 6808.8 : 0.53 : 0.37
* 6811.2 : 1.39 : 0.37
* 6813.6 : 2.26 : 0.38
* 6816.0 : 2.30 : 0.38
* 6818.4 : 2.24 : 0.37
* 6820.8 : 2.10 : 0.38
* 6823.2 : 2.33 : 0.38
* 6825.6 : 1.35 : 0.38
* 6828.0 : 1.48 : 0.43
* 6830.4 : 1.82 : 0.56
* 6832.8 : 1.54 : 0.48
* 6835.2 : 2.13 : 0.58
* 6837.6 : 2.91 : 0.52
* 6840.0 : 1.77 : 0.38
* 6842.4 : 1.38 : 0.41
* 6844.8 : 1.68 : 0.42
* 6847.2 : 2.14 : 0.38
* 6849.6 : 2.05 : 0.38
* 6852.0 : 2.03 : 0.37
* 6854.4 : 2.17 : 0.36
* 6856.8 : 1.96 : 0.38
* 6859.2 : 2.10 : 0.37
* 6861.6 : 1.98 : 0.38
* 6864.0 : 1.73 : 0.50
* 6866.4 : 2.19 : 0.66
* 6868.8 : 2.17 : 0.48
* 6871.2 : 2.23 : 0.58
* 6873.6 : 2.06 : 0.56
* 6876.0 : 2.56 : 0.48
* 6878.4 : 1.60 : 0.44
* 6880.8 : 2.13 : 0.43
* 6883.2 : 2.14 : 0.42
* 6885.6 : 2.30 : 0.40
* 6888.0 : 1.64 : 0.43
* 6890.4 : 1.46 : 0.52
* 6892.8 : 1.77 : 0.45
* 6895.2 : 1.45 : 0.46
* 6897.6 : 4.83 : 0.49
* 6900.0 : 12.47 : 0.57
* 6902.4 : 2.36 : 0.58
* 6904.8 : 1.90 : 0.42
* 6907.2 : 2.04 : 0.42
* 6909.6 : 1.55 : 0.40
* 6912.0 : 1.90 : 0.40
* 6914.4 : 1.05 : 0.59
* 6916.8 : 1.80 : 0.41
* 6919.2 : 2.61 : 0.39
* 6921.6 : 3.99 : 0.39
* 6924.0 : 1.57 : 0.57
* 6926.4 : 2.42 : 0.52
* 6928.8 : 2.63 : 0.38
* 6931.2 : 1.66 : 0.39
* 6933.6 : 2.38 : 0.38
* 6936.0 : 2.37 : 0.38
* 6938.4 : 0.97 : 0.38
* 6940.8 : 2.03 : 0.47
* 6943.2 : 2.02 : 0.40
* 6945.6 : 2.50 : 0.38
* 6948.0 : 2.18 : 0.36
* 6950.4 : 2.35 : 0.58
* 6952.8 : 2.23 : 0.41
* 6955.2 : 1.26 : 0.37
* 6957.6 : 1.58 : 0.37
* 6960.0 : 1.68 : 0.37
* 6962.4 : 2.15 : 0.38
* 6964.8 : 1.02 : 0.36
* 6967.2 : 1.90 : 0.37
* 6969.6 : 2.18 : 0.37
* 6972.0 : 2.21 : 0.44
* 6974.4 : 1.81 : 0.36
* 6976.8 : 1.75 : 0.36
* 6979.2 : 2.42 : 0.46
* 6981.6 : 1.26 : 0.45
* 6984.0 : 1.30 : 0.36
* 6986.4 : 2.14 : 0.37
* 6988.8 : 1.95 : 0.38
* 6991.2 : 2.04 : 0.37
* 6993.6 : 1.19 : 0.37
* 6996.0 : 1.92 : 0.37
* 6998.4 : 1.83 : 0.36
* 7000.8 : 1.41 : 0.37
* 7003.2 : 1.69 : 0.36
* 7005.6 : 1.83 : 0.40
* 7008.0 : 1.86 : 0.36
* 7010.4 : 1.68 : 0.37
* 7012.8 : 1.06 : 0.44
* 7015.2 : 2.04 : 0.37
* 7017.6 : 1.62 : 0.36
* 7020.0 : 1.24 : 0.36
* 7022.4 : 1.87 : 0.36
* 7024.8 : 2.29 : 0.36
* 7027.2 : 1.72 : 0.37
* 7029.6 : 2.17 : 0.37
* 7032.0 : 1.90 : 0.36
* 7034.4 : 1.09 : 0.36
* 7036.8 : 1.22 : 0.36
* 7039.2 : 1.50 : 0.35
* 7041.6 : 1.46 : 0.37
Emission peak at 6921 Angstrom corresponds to [N II] 6583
